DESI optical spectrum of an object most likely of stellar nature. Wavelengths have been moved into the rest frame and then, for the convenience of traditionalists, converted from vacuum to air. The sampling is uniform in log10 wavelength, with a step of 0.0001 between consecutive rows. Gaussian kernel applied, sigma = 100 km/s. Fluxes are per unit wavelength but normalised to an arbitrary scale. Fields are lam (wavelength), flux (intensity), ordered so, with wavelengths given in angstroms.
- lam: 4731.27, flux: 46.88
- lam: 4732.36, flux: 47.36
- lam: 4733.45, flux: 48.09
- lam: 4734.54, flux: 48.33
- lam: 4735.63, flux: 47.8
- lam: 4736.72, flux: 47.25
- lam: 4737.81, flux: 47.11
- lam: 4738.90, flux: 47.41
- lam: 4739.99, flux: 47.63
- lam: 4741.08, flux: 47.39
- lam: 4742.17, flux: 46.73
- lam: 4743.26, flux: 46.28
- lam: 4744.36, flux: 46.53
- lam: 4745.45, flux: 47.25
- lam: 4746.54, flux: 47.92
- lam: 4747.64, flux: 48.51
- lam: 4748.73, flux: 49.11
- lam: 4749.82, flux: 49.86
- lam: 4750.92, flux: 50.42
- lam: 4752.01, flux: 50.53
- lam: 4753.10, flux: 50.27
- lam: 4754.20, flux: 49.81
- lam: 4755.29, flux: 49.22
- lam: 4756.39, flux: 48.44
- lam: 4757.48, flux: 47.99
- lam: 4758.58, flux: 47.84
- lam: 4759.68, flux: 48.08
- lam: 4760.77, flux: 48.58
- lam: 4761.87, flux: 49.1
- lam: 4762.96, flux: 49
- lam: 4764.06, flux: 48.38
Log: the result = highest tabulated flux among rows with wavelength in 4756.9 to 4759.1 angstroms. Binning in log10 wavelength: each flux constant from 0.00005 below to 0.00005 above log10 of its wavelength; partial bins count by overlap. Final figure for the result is 47.99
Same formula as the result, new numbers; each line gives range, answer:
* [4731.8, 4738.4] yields 48.33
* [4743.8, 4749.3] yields 49.11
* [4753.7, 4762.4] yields 49.81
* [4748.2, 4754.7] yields 50.53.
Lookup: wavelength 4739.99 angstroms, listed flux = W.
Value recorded 47.63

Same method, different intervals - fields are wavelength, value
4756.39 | 48.44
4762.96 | 49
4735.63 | 47.8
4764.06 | 48.38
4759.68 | 48.08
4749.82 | 49.86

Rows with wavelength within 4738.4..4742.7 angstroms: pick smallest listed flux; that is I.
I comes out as 46.73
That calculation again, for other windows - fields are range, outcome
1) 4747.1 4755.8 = 48.51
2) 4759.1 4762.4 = 48.08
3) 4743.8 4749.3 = 46.53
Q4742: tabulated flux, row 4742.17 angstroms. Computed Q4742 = 46.73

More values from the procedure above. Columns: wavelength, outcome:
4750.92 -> 50.42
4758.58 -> 47.84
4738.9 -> 47.41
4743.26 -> 46.28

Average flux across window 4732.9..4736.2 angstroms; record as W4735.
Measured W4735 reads 48.1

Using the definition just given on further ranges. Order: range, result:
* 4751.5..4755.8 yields 50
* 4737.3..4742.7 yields 47.3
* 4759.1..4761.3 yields 48.4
